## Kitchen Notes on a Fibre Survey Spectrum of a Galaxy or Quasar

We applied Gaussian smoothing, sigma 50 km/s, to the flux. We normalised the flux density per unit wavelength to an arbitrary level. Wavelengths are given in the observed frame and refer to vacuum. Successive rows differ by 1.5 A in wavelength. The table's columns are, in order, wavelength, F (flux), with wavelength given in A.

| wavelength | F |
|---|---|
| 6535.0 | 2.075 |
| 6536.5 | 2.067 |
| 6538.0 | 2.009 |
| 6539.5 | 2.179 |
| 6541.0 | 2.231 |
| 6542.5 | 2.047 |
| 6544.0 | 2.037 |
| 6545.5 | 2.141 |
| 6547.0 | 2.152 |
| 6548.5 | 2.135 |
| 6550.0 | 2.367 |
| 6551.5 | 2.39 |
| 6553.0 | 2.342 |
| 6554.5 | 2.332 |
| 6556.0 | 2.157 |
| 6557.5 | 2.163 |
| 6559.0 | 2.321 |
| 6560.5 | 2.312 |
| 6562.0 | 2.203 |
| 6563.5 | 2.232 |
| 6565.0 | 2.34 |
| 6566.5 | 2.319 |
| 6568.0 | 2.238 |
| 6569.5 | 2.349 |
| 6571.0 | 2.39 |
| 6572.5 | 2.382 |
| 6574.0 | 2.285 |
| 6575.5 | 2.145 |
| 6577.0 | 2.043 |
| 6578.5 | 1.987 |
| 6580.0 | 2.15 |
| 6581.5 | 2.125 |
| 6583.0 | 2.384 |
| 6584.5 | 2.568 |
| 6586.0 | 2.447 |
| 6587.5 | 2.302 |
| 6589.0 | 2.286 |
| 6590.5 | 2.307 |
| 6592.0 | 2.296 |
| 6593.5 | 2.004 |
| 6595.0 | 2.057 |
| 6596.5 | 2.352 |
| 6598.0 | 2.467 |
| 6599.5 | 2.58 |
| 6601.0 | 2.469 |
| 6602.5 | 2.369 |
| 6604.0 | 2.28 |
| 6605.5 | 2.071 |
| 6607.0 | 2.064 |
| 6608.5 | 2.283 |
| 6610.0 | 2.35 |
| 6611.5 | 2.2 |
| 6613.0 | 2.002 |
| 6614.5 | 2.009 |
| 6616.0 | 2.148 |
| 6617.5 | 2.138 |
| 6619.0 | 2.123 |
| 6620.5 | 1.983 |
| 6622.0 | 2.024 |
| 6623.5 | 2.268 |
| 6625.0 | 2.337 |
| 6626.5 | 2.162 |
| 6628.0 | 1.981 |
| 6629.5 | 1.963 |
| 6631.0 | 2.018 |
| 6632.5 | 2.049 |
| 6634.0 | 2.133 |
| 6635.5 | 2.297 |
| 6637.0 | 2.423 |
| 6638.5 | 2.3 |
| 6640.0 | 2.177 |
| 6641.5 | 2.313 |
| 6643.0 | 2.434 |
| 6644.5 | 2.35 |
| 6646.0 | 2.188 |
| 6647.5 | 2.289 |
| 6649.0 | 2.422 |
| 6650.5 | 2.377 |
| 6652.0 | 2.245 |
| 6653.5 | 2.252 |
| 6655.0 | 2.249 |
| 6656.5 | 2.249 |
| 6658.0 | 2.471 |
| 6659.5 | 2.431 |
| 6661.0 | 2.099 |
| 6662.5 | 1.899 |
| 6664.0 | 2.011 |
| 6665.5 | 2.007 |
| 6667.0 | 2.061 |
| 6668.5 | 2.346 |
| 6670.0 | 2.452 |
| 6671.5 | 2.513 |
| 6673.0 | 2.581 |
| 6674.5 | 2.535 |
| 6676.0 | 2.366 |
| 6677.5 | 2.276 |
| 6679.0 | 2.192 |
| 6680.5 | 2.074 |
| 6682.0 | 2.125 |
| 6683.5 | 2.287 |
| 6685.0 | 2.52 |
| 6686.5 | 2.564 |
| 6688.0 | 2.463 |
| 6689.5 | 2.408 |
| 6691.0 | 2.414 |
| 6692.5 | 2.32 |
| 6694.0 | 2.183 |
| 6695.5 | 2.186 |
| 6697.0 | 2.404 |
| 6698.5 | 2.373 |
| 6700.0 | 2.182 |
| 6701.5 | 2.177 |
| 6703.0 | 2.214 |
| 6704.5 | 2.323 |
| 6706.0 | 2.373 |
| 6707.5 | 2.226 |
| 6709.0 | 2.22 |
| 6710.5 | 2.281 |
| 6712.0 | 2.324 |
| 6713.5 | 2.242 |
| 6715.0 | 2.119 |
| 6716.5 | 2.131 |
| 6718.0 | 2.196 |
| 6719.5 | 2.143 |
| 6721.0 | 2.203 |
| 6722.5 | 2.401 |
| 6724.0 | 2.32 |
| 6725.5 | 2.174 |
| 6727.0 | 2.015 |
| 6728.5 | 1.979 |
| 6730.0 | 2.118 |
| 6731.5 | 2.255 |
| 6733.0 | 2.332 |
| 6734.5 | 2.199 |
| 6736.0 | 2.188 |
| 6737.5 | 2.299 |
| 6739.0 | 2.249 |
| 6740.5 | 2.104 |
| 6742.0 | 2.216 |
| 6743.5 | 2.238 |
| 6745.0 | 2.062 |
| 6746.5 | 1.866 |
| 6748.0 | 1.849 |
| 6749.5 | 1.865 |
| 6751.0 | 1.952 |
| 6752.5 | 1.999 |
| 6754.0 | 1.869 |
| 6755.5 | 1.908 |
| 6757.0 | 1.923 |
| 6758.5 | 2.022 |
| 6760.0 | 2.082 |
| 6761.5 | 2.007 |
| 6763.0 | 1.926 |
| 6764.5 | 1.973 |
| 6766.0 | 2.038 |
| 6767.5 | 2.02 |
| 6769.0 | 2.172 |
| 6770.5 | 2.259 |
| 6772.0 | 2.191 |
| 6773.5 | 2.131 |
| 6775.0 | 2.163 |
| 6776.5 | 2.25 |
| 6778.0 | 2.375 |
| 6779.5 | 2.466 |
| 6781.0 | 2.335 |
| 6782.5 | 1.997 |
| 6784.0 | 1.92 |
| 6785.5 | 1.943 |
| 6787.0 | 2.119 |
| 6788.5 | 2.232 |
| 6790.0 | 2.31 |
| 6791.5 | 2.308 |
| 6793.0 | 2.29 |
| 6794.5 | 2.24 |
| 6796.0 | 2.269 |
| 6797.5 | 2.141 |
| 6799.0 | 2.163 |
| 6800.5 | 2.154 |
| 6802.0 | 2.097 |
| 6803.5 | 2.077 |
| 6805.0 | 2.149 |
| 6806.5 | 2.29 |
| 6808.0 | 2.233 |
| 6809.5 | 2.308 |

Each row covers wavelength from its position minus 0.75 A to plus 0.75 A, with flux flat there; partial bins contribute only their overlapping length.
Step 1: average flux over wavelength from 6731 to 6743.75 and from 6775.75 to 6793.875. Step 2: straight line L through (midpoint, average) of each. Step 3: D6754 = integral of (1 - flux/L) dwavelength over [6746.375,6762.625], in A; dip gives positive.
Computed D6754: 2.1 A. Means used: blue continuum 2.23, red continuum 2.21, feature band 1.94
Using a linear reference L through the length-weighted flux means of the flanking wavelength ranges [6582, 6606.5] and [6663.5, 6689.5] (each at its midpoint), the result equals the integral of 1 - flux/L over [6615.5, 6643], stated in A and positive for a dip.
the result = 1.9 A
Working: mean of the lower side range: 2.32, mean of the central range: 2.17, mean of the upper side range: 2.32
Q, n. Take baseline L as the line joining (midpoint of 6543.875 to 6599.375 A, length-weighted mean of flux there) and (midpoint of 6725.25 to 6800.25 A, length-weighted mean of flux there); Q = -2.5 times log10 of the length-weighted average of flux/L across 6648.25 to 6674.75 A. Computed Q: -0.043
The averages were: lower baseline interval 2.26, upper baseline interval 2.12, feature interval 2.28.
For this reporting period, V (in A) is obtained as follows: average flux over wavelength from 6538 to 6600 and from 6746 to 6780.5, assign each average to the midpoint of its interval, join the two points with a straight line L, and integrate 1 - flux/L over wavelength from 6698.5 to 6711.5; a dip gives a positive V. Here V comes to -0.9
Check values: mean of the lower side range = 2.25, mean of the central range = 2.26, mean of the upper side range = 2.06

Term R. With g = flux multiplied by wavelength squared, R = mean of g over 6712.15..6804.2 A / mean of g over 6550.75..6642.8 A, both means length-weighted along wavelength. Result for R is 1.00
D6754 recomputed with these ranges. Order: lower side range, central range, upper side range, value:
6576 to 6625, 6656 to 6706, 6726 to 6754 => -3.4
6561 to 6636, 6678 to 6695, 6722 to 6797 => -1.2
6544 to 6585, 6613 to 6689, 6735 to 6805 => -1.7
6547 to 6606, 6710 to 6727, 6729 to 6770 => -0.9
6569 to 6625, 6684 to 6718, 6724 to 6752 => -2.4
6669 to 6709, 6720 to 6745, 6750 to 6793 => 0.1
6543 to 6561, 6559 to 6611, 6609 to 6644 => -1.7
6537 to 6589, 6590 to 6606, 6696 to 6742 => -0.4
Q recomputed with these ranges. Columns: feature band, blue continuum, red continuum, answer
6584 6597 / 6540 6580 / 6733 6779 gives -0.04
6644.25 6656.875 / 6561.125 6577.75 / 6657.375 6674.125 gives -0.01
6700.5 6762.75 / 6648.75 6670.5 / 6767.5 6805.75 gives 0.03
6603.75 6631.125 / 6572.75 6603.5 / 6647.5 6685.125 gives 0.08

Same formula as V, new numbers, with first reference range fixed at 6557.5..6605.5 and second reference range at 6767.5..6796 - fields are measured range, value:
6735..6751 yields 0.9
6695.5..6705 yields -0.1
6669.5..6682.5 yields -0.6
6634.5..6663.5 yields -0.3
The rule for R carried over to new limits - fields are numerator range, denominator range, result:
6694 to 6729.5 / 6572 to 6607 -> 1.02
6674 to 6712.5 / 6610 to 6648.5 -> 1.08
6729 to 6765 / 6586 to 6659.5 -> 0.96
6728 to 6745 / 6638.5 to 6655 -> 0.98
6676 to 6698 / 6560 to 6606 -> 1.05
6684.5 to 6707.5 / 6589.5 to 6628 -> 1.08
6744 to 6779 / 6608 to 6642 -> 0.99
